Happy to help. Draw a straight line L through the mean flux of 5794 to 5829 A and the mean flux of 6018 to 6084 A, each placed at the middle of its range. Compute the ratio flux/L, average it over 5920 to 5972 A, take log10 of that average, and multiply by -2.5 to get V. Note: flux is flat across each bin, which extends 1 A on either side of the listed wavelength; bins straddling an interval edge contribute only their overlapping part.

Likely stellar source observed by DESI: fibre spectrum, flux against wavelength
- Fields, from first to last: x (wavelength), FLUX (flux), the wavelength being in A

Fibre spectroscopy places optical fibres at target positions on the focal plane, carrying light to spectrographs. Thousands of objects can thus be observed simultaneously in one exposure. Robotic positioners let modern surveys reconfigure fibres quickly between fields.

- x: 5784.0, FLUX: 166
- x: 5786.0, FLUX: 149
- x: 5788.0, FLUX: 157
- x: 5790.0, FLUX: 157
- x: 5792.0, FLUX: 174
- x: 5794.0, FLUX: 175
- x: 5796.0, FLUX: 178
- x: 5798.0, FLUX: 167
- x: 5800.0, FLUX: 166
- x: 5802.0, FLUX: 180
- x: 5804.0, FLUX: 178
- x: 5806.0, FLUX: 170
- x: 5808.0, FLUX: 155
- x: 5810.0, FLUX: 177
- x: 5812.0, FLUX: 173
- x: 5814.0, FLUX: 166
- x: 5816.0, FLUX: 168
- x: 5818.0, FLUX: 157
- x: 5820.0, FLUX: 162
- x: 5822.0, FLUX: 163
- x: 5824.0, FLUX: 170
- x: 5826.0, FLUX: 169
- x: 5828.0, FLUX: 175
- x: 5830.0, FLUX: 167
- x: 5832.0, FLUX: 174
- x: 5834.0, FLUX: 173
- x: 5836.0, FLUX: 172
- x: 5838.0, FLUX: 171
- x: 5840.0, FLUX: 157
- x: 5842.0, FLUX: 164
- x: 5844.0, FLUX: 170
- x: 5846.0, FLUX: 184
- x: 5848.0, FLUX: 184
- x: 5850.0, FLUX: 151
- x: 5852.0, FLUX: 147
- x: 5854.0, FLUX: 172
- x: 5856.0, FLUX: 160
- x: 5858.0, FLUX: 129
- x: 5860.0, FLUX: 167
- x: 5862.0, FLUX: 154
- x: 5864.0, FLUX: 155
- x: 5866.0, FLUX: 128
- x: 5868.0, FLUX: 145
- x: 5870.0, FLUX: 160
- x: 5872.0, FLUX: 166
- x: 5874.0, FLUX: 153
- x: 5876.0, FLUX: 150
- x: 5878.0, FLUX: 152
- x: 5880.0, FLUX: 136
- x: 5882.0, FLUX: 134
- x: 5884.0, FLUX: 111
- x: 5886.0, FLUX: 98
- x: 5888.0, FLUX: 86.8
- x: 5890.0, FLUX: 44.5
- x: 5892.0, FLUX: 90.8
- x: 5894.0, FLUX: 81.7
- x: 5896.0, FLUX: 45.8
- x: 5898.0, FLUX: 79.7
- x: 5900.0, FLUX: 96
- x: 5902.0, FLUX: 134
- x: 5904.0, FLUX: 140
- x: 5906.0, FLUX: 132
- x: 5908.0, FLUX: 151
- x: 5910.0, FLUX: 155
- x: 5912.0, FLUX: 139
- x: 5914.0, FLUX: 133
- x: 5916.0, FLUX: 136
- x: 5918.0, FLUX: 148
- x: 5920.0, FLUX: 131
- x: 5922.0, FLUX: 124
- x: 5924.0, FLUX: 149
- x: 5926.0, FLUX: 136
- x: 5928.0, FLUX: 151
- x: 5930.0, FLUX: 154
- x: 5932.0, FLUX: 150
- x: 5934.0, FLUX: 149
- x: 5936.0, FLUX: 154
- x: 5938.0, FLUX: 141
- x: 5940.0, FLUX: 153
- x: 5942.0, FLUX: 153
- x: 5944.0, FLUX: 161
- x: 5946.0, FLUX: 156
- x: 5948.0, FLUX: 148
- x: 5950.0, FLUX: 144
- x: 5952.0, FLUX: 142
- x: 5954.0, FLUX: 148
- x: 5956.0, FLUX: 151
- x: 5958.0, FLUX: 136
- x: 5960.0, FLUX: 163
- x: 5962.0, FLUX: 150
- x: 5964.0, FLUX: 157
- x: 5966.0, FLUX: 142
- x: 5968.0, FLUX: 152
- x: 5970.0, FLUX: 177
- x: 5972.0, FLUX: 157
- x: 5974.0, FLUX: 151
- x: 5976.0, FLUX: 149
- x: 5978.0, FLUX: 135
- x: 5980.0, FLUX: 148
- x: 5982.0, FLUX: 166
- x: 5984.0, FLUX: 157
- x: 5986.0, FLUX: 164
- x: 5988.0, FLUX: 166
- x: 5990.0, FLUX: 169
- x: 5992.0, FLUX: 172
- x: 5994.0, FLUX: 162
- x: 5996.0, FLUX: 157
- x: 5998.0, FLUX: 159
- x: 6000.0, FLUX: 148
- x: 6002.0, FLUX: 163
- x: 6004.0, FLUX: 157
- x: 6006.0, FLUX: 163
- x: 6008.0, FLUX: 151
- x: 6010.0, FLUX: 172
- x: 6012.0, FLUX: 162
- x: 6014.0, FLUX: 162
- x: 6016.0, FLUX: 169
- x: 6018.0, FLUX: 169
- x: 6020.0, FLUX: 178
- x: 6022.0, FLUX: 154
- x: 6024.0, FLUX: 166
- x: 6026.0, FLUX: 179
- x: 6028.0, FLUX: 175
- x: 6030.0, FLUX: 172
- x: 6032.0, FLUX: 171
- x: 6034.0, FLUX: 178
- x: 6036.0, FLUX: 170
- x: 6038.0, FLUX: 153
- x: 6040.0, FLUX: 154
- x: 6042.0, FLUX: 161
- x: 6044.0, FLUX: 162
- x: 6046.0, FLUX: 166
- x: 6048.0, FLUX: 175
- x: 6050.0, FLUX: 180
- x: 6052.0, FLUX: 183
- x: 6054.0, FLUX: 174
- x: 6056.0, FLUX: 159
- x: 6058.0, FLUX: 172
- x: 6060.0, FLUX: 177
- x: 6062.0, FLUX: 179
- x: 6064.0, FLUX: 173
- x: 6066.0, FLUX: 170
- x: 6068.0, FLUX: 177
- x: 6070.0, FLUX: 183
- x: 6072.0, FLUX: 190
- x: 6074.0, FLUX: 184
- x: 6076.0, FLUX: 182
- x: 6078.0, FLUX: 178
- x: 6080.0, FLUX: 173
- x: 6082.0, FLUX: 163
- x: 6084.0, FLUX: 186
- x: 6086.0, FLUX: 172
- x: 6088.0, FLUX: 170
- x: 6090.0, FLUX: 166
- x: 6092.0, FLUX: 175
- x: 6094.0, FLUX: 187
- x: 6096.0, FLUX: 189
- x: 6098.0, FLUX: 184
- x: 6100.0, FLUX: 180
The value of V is 0.15 mag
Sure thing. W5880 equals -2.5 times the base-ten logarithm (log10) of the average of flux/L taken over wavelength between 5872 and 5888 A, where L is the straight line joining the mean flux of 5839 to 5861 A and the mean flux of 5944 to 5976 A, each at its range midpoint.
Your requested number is 0.20 mag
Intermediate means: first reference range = 162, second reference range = 152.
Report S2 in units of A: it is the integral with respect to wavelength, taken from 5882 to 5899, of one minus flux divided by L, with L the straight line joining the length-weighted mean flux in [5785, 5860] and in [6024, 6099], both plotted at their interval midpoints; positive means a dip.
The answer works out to 8.6 A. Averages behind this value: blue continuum 167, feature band 83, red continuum 174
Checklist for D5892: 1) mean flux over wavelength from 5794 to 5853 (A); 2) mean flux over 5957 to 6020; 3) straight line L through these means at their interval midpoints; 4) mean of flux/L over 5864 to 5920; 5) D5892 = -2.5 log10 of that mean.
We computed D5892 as 0.31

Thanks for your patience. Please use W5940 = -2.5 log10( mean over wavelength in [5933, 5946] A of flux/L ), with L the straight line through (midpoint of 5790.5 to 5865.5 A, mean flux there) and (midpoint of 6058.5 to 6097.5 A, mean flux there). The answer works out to 0.13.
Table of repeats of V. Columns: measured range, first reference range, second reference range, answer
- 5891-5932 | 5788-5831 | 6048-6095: 0.34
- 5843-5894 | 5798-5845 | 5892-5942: 0.08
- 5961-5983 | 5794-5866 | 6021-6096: 0.12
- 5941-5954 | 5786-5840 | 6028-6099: 0.14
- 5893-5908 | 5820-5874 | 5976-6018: 0.47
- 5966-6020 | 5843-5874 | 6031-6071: 0.05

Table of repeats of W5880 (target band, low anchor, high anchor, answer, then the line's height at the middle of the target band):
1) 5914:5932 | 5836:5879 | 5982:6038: 0.145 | 161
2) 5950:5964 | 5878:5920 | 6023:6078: -0.087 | 137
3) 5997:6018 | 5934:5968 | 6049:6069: 0.012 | 163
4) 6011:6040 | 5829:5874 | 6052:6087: 0.033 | 173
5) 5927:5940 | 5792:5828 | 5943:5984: 0.037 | 155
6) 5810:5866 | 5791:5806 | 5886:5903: -0.212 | 137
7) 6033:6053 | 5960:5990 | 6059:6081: 0.026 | 172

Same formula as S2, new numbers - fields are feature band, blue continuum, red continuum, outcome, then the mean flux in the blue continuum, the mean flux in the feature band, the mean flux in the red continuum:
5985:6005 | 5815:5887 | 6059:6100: 0.99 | 157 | 162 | 178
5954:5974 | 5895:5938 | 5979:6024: -0.55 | 133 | 153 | 162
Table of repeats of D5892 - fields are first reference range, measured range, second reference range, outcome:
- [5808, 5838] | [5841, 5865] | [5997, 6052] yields 0.045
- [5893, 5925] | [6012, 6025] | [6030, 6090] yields -0.045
